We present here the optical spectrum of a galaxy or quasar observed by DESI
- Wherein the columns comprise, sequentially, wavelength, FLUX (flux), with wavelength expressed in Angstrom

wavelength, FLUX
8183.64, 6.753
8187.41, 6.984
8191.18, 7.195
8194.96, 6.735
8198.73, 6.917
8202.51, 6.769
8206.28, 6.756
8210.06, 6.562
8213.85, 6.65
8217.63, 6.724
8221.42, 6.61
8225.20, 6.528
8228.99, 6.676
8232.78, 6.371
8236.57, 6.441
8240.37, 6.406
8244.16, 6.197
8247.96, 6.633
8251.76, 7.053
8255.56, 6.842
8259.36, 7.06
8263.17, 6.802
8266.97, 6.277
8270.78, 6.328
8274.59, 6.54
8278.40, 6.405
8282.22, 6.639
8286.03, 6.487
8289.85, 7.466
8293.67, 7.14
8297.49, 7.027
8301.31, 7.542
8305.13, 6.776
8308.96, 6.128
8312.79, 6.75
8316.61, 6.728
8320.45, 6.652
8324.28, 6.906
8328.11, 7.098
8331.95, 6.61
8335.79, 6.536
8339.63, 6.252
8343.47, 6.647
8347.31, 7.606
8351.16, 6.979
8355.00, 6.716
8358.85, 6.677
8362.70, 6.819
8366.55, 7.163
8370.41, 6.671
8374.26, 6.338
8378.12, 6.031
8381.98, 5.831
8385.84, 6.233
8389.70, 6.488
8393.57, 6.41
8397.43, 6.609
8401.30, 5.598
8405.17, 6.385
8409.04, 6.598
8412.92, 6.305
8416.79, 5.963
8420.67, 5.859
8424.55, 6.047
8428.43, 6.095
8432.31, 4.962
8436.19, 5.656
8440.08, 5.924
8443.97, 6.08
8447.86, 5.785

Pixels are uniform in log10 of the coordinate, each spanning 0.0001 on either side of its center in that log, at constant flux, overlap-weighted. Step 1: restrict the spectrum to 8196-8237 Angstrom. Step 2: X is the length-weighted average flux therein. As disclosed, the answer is 6.65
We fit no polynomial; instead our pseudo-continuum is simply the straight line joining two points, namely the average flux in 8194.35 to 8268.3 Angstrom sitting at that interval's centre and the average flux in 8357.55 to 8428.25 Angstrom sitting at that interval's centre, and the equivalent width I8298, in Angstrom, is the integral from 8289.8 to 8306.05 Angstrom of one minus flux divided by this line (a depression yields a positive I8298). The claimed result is -1.7 Angstrom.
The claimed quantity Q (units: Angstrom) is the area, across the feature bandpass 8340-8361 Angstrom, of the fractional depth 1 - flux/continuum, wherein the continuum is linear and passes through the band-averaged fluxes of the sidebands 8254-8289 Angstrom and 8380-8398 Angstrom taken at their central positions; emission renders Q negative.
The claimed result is -1.6 Angstrom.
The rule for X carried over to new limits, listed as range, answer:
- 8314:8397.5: 6.64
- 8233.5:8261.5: 6.65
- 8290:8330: 6.9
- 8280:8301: 6.99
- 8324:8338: 6.76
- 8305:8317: 6.55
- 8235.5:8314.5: 6.71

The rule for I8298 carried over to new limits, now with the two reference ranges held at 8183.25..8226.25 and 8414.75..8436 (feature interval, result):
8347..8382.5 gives -3.6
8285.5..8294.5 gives -1.0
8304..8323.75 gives -1.1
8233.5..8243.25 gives 0.3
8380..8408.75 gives -1.6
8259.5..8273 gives -0.1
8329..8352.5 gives -2.4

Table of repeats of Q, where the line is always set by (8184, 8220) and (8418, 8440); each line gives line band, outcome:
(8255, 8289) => -0.7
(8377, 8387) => -0.1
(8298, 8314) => -1.3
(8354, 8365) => -1.2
